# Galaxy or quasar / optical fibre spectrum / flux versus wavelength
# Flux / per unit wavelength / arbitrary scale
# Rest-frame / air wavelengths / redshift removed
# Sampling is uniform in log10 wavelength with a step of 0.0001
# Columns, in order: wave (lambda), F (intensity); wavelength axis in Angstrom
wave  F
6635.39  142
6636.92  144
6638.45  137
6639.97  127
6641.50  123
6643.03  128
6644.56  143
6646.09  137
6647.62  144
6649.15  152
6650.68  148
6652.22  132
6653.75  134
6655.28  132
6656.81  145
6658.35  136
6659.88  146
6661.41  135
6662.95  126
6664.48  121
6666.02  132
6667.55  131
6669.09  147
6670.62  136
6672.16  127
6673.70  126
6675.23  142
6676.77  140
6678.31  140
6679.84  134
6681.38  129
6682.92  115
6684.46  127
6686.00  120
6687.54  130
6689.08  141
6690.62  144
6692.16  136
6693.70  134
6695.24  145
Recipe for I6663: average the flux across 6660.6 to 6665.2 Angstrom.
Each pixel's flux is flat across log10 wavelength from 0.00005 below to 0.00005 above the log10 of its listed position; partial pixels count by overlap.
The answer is 128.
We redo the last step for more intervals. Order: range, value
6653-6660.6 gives 139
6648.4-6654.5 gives 141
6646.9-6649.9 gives 148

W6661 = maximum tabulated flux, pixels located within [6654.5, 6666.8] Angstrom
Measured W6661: 146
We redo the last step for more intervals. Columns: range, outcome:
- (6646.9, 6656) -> 152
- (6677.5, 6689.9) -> 141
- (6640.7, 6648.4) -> 144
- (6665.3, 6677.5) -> 147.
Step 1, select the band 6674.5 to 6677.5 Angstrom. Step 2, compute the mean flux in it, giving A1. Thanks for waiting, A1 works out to 141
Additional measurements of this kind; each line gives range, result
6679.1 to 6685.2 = 126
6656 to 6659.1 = 140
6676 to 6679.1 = 140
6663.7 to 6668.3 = 128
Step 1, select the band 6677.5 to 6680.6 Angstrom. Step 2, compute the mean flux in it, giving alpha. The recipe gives 137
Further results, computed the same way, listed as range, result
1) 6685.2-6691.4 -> 134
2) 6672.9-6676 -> 134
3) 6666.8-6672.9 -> 135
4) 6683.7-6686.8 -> 124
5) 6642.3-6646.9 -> 136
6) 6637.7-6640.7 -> 132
